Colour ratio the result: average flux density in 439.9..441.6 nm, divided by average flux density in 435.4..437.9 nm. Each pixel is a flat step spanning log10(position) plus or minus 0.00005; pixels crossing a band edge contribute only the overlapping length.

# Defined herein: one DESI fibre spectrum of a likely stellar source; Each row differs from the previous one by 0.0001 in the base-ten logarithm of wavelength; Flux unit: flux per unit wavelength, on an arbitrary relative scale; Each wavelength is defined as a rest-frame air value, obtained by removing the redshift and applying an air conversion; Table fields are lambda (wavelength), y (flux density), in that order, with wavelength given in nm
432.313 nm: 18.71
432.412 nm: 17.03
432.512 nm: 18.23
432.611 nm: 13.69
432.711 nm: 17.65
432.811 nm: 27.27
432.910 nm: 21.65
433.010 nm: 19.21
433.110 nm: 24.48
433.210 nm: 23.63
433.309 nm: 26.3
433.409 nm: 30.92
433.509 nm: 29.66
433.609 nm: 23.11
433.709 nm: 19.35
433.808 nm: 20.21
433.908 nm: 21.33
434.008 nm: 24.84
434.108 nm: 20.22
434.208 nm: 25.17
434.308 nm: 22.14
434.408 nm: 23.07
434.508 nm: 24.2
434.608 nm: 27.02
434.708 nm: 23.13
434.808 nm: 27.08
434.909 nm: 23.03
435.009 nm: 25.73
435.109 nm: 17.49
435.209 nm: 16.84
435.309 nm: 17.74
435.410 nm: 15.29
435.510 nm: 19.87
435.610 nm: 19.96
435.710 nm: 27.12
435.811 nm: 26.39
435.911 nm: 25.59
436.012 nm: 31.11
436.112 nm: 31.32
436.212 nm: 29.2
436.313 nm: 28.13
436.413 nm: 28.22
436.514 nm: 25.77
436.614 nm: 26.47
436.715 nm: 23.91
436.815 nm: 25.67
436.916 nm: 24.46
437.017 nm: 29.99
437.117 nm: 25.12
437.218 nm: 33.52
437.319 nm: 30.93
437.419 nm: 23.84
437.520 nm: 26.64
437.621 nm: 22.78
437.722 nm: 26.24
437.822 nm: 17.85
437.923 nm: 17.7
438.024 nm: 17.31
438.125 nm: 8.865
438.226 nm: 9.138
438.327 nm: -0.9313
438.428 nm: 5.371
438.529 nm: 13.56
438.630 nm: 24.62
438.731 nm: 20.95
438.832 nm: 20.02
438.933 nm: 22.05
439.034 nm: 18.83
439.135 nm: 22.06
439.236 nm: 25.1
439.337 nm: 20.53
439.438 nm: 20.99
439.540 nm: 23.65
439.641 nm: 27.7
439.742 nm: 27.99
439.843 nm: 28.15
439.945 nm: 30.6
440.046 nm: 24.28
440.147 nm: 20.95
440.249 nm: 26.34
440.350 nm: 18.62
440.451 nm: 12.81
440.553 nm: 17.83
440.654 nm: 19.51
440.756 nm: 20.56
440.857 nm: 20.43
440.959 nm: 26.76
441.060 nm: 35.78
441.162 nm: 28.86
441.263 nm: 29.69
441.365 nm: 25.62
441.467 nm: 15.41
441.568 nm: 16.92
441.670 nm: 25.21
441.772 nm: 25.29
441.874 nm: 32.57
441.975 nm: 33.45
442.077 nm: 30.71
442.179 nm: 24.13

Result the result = 0.89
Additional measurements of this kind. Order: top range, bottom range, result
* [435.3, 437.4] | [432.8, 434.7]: 1.10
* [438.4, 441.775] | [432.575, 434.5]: 0.98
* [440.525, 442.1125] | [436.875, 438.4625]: 1.27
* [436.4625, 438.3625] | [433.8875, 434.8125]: 0.93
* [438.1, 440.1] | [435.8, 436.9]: 0.72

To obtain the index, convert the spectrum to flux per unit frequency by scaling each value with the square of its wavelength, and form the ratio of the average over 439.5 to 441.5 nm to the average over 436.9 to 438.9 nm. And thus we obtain 1.23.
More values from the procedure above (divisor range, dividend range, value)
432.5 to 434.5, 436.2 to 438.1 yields 1.13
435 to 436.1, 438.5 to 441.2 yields 1.05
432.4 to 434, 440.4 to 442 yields 1.12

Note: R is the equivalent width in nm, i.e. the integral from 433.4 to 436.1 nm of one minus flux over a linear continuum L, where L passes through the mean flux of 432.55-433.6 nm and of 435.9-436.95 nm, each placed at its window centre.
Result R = 0.22 nm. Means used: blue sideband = 23.4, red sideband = 27.4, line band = 23.2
